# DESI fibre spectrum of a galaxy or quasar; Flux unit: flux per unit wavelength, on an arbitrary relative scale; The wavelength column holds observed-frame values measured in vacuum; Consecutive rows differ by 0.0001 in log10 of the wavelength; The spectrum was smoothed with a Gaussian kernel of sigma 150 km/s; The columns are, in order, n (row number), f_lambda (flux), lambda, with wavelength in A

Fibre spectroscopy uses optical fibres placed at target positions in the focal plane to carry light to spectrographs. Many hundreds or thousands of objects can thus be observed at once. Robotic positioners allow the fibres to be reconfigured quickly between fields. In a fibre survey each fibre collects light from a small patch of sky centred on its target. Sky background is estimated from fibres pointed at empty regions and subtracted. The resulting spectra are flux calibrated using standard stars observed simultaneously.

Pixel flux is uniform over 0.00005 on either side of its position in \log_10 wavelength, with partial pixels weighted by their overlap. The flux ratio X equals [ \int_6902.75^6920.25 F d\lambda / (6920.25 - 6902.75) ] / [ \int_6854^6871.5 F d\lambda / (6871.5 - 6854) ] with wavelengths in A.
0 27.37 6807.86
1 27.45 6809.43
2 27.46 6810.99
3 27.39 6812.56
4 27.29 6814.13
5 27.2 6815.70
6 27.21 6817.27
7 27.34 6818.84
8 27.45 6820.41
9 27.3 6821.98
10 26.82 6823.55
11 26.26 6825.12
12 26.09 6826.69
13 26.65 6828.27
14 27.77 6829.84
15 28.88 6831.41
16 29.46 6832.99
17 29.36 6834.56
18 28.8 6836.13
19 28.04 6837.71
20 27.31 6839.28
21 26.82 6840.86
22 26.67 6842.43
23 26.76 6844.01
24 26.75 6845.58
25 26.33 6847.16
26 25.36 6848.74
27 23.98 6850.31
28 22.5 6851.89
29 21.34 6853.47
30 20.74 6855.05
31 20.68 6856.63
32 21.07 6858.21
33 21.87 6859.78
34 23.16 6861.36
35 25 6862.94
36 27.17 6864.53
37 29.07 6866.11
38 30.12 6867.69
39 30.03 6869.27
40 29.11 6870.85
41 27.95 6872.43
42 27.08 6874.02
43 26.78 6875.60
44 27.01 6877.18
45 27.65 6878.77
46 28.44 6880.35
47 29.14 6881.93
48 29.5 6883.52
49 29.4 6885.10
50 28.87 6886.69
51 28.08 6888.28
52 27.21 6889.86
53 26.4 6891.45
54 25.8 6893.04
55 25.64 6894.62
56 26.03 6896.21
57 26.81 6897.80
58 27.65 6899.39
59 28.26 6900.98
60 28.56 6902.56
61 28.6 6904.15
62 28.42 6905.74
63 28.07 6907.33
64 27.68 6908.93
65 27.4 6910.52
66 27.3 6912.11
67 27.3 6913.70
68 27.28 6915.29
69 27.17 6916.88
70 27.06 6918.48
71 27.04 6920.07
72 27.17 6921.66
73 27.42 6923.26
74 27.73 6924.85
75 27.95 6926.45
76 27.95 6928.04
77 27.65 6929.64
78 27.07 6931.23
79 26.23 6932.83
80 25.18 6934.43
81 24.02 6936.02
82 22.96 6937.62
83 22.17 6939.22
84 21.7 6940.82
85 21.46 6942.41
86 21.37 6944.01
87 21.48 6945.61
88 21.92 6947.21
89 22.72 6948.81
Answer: 1.10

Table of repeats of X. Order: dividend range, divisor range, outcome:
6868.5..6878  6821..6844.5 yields 1.02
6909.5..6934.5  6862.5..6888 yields 0.96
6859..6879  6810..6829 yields 1.00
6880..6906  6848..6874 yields 1.11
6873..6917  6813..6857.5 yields 1.05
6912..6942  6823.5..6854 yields 0.98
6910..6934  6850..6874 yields 1.09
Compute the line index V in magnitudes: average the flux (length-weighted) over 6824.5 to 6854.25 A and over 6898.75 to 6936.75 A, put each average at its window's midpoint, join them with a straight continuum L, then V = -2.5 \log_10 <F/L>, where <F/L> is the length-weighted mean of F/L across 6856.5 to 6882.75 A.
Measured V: 0.01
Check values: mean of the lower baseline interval 26.6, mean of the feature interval 26.7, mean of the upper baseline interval 27.3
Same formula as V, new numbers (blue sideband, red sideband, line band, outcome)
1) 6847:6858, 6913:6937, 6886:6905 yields -0.09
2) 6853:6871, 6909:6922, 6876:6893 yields -0.09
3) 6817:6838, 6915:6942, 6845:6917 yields 0.01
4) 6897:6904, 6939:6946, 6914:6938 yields -0.11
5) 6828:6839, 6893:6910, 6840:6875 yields 0.11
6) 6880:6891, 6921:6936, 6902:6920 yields 0.00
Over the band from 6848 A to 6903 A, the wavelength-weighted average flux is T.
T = 26.4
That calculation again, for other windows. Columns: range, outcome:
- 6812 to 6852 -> 27.1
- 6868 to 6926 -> 27.7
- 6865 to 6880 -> 28.3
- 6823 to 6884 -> 26.5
